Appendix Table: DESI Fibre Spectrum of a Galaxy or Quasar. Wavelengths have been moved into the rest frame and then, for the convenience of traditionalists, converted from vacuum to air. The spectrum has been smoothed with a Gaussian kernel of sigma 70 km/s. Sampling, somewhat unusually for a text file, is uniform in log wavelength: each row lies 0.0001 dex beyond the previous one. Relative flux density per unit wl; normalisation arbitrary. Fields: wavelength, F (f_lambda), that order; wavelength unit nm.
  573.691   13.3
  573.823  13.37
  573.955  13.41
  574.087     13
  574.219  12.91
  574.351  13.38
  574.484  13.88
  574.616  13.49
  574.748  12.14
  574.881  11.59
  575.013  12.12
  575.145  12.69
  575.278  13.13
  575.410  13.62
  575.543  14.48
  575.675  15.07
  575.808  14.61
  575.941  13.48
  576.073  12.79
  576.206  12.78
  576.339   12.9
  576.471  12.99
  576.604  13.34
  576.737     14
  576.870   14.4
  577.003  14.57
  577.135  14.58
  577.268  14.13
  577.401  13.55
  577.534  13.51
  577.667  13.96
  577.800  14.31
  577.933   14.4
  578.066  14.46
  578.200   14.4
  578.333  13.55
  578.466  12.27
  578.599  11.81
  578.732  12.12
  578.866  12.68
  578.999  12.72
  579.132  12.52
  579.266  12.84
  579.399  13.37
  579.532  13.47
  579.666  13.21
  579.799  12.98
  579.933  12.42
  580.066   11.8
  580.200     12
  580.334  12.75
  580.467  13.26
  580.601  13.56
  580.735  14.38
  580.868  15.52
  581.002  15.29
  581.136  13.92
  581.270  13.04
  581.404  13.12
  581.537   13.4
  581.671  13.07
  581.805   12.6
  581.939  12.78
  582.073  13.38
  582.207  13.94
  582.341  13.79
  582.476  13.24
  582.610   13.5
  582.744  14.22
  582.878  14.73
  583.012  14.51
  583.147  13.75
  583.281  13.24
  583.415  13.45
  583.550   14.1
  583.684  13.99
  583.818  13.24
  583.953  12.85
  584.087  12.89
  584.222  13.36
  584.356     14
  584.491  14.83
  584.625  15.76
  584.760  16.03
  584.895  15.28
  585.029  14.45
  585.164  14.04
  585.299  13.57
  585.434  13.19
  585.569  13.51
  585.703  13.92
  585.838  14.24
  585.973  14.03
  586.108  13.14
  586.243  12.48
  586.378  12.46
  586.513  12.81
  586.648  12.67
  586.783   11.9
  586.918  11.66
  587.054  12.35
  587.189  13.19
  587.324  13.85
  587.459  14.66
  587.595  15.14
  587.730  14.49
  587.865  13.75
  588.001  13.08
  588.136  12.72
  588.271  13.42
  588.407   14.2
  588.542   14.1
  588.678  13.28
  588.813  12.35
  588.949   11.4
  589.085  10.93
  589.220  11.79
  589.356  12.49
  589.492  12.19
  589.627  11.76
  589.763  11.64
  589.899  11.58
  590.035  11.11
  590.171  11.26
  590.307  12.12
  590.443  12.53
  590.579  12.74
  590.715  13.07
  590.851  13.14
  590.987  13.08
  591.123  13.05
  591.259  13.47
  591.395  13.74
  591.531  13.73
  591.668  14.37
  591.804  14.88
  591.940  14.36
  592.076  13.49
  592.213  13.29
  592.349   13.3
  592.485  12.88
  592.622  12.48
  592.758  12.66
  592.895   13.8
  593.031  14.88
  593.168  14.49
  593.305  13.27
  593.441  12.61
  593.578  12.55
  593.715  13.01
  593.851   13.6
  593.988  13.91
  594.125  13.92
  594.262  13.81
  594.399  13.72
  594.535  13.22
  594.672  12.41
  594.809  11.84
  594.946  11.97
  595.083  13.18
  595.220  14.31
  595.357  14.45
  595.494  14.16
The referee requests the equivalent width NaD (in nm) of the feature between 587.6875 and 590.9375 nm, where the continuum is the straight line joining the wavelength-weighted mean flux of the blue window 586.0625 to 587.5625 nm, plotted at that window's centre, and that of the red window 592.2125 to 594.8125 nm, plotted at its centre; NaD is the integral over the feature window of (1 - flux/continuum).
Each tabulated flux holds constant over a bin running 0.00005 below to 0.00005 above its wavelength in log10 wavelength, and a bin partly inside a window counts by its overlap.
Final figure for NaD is 0.13 nm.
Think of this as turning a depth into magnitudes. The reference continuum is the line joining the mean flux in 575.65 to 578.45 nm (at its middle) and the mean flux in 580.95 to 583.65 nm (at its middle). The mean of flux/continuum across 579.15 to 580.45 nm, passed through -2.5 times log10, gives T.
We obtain 0.08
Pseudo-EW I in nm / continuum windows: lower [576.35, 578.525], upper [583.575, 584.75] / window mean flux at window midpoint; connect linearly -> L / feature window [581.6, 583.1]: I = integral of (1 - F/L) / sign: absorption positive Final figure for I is 0.04 nm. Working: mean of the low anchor 13.9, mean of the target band 13.6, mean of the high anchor 14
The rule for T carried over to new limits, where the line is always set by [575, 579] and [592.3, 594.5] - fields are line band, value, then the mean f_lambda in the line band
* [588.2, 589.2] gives 0.058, 12.8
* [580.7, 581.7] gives -0.037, 14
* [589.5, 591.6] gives 0.078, 12.5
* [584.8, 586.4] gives -0.022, 13.8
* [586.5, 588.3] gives 0.016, 13.3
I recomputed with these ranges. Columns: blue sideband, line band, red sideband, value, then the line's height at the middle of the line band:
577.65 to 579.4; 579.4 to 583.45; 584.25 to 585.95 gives 0.07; 13.7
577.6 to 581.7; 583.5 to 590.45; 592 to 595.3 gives 0.06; 13.3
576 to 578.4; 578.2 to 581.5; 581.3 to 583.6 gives 0.13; 13.7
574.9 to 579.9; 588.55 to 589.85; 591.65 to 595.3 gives 0.13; 13.4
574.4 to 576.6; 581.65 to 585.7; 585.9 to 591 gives -0.29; 12.9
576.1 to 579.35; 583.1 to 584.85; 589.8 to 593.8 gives -0.09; 13.3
